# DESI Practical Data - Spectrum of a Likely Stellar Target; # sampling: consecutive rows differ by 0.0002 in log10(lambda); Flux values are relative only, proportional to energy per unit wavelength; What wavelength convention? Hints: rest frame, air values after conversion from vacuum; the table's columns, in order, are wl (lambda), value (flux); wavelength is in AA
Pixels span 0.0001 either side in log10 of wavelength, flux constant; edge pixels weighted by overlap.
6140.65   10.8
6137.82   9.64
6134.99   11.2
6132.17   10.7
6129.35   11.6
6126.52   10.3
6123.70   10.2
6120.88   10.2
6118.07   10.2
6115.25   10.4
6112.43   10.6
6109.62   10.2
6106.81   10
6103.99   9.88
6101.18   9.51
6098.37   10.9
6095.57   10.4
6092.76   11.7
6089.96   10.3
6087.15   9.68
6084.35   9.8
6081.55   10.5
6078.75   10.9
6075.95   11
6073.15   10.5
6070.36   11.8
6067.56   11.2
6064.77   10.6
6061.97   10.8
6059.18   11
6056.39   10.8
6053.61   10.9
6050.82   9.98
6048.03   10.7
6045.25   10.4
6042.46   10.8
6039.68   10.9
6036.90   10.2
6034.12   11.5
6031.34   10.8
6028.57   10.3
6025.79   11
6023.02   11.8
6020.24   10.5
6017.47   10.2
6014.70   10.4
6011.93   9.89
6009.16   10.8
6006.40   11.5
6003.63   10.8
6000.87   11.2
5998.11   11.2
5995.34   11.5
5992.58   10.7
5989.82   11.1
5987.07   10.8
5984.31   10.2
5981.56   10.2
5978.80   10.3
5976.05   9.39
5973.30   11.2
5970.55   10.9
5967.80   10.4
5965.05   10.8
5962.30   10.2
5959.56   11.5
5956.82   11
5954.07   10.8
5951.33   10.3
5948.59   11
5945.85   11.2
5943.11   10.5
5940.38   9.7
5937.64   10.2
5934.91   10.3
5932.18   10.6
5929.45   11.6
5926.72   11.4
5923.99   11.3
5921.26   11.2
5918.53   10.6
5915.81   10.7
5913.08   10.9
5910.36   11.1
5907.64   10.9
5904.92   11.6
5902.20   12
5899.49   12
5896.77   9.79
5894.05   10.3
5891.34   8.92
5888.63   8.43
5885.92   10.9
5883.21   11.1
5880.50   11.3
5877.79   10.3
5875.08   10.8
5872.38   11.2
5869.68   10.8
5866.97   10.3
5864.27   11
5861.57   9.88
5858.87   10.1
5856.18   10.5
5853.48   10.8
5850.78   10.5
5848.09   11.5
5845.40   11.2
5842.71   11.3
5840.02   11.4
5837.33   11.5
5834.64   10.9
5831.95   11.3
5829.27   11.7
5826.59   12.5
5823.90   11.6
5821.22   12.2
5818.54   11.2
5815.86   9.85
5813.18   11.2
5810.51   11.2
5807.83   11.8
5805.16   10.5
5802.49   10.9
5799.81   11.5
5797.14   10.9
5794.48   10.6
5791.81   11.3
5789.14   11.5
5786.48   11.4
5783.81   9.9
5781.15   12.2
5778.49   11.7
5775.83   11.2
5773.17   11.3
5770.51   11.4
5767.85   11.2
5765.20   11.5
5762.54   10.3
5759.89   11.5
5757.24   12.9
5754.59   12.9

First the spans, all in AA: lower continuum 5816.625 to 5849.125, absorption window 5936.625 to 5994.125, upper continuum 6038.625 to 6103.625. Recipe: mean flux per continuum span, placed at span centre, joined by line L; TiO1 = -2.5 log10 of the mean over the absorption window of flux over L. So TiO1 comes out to 0.04 mag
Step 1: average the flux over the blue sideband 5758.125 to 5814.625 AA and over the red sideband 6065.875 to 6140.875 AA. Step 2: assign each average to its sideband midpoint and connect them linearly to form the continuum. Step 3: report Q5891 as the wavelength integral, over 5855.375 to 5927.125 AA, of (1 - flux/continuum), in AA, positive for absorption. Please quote 1.7 AA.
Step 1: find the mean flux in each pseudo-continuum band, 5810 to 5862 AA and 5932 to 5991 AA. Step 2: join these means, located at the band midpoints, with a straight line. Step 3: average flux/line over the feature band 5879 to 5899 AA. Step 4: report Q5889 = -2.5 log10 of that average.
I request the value 0.07 mag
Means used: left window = 11.1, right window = 10.6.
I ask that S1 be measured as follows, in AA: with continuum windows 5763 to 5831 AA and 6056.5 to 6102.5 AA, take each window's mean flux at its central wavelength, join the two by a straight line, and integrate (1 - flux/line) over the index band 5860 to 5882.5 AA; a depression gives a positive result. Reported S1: 0.8 AA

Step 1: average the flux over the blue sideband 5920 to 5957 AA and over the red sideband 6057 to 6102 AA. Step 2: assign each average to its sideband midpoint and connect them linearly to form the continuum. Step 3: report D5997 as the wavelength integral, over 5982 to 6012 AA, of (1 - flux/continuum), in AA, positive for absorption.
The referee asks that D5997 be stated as -0.5 AA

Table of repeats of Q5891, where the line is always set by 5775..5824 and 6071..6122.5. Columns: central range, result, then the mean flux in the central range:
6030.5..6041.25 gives -0.3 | 10.9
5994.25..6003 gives -0.5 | 11.2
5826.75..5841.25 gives -0.5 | 11.5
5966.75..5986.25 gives 0.6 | 10.4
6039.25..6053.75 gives -0.1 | 10.6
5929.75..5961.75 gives 0.4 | 10.7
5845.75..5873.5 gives 0.9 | 10.7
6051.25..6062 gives -0.3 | 10.8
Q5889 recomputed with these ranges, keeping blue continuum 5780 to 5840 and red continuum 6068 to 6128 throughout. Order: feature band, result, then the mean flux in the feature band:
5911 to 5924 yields 0.004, 10.9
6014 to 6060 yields -0.011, 10.7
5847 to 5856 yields 0.028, 10.9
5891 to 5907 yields 0.011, 10.9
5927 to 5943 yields 0.036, 10.5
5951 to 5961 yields -0.012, 11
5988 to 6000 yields -0.038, 11.1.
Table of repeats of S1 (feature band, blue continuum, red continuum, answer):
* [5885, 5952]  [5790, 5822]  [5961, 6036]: 1.1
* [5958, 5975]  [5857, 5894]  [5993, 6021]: -0.2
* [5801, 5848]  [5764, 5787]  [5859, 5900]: -1.8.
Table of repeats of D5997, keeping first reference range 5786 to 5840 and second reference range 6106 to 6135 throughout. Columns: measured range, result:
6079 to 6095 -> 0.22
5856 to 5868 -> 0.87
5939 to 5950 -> 0.34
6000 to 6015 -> 0.01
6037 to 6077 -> -0.52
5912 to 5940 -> 0.39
